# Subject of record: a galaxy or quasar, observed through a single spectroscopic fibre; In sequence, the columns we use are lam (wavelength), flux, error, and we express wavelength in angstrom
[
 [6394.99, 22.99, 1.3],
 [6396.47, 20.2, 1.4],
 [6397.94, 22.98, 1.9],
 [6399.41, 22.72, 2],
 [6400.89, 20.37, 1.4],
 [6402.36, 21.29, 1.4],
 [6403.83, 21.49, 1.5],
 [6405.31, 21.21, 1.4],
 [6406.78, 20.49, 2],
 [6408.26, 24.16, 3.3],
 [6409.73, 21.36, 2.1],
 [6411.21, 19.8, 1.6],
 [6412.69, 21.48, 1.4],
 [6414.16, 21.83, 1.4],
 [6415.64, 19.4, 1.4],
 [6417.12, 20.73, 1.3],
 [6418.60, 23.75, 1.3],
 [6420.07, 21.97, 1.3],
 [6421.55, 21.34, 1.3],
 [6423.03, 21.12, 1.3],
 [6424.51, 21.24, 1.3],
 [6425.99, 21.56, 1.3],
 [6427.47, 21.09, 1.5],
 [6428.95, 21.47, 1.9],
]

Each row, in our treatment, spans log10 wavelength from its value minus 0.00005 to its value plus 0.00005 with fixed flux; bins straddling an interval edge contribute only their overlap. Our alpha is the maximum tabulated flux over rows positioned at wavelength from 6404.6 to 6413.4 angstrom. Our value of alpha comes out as 24.16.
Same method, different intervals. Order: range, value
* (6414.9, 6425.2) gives 23.75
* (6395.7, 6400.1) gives 22.98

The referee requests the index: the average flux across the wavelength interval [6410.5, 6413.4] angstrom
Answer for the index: 20.6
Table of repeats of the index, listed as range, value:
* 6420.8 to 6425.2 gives 21.2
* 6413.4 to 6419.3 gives 21.4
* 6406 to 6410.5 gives 22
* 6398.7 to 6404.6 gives 21.4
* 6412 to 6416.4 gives 20.9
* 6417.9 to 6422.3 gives 22.4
